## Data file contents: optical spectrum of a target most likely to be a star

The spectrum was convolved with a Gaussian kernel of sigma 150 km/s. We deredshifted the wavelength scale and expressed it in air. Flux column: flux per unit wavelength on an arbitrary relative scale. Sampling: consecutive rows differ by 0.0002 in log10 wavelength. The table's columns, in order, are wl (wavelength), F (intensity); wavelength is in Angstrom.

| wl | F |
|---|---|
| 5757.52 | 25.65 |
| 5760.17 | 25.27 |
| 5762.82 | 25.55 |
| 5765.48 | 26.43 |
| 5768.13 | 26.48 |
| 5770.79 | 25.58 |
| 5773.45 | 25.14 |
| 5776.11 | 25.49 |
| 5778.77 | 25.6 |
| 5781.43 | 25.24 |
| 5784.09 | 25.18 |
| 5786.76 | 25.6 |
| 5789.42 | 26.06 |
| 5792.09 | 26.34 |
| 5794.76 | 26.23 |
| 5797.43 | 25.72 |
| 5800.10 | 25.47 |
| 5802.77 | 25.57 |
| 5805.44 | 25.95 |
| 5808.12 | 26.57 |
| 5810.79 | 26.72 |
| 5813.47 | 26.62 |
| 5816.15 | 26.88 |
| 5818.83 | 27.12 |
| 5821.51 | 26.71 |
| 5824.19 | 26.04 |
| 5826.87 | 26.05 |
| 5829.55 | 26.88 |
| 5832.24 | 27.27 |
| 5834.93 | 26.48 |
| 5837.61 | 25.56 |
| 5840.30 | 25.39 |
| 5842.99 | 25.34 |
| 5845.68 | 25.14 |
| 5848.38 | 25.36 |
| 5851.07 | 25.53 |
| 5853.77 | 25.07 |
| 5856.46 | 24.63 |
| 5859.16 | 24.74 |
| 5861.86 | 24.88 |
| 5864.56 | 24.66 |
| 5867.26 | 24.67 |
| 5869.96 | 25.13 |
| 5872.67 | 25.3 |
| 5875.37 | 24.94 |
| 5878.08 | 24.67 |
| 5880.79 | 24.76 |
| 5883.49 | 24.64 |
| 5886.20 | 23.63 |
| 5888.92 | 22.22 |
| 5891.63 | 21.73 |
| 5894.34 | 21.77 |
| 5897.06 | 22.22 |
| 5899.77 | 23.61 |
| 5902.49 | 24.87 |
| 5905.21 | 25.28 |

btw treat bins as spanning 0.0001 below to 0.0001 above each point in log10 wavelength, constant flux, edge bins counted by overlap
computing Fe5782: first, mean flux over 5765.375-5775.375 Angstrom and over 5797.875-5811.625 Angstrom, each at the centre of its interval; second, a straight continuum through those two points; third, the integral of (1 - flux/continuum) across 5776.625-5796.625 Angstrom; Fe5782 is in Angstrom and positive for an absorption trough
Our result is 0.1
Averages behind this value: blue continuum 25.8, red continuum 26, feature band 25.7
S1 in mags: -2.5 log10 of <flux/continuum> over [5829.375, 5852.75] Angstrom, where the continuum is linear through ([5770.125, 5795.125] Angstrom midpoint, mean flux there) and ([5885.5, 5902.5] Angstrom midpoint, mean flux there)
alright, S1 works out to -0.08 mag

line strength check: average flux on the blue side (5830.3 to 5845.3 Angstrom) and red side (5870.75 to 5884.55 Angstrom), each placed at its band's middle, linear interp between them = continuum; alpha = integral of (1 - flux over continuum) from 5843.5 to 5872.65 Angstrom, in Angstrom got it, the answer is 0.5 Angstrom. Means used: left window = 26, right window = 24.9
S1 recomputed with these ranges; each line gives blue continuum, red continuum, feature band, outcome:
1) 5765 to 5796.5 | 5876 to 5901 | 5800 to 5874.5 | -0.06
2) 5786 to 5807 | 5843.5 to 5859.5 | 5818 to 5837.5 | -0.05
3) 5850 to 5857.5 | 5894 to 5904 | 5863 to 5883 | -0.02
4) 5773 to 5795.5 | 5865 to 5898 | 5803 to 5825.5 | -0.06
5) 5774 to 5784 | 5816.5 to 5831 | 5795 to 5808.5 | 0.01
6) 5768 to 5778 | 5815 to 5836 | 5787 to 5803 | 0.01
